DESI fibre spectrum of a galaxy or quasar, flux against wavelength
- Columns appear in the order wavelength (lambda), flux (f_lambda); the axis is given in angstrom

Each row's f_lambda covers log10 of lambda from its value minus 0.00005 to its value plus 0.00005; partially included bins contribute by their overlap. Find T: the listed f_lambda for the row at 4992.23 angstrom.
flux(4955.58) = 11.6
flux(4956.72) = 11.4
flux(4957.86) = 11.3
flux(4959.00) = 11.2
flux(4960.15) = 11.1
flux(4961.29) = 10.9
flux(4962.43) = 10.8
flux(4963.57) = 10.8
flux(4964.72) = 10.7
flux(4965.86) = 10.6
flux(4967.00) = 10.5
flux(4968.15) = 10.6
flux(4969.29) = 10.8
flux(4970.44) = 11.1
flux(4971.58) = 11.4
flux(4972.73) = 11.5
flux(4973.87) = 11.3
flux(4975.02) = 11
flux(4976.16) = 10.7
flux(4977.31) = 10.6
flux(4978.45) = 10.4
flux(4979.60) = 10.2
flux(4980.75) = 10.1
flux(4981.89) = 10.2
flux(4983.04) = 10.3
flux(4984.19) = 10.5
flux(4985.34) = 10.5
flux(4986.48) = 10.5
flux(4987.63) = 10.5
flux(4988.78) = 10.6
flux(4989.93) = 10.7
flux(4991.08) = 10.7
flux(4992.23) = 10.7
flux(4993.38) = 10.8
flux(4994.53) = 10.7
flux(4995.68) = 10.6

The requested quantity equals 10.7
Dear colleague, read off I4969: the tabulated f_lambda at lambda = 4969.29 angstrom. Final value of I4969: 10.8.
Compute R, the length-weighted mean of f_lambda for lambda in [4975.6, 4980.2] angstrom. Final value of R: 10.5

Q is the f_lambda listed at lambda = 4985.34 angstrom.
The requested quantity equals 10.5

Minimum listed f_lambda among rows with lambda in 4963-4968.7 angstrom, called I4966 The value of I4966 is 10.5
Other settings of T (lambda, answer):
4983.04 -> 10.3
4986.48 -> 10.5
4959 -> 11.2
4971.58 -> 11.4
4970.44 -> 11.1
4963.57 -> 10.8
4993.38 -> 10.8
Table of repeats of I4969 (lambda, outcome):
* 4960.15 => 11.1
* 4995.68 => 10.6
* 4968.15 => 10.6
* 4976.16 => 10.7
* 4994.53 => 10.7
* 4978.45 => 10.4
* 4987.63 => 10.5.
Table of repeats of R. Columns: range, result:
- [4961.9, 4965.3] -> 10.8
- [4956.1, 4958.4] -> 11.4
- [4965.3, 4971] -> 10.7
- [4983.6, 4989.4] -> 10.5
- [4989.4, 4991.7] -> 10.7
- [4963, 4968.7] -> 10.6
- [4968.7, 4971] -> 10.9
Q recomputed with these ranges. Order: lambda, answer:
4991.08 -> 10.7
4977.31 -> 10.6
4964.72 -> 10.7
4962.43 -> 10.8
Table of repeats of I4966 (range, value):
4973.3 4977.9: 10.6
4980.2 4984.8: 10.1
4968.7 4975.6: 10.8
